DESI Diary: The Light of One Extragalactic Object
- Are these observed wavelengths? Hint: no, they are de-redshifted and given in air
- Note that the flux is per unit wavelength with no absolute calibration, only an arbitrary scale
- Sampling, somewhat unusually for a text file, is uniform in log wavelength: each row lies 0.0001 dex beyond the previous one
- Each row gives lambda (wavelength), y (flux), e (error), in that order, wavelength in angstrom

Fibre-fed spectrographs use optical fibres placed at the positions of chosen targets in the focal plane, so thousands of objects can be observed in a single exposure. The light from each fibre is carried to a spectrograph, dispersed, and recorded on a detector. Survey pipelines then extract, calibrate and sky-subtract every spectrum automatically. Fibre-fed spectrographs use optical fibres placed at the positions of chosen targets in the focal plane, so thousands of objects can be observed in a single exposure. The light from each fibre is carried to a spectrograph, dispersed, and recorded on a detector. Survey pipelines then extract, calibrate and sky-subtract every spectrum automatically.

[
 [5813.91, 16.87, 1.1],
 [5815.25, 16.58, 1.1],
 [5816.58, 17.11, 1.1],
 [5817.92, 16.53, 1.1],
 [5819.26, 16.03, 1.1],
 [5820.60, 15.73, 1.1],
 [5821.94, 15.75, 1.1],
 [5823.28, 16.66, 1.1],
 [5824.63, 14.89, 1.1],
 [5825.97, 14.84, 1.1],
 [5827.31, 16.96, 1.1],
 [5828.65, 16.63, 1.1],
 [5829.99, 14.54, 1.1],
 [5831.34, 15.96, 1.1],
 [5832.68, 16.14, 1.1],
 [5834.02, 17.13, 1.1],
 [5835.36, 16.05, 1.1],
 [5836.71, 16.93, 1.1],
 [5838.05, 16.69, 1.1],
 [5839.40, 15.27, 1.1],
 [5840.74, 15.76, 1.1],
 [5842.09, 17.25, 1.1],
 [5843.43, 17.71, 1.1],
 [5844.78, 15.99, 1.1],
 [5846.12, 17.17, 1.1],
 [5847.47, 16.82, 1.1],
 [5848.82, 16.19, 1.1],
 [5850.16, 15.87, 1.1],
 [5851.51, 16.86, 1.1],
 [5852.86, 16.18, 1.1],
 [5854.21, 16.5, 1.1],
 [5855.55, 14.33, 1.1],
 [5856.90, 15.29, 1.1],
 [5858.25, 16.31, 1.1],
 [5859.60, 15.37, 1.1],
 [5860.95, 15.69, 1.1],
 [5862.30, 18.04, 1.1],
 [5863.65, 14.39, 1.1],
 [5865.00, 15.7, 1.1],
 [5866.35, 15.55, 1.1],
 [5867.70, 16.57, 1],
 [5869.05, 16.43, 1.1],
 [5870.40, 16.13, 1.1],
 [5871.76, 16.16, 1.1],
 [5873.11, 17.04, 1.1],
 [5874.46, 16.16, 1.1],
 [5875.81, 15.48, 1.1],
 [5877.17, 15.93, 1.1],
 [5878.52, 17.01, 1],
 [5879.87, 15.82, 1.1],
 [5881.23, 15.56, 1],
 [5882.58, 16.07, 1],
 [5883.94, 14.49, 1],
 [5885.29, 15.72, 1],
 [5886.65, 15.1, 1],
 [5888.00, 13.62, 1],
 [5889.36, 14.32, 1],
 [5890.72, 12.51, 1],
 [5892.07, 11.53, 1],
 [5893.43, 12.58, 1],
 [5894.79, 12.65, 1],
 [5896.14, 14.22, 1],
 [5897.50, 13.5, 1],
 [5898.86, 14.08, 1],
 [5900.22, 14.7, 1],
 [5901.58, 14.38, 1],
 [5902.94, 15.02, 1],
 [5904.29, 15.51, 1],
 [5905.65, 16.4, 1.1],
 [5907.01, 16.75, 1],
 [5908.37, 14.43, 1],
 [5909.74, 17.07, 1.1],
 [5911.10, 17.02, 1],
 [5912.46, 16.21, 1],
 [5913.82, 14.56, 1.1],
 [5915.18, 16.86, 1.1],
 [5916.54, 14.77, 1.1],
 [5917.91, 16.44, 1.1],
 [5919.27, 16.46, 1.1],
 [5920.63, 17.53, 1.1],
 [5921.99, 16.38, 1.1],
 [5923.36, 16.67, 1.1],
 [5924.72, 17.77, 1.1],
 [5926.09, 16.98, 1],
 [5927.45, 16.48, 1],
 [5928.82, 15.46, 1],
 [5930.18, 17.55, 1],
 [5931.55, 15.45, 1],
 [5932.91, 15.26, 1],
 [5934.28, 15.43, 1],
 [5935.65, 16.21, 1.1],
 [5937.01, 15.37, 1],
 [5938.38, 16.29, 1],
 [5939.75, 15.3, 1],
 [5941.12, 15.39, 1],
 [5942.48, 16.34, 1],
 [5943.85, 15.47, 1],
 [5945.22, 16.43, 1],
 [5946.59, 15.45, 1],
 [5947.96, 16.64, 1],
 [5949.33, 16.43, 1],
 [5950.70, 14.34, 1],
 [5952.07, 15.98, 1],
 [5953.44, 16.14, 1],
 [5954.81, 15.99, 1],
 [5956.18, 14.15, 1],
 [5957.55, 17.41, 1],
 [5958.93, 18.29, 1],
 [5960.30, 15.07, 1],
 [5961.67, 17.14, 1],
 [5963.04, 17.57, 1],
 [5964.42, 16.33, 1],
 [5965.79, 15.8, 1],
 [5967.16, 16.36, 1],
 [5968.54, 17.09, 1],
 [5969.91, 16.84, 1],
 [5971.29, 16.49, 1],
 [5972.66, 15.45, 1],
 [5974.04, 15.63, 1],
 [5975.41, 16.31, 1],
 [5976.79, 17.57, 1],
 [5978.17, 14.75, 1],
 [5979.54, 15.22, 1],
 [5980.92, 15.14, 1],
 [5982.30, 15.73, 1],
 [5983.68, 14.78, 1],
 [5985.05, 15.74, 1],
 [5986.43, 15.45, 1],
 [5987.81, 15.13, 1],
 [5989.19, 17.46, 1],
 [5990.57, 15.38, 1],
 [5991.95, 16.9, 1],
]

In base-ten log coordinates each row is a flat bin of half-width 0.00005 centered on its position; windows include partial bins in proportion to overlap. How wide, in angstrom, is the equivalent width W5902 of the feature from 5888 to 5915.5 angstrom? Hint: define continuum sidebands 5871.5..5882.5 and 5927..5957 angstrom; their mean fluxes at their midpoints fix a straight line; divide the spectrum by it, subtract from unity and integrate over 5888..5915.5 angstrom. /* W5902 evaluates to 2.3 angstrom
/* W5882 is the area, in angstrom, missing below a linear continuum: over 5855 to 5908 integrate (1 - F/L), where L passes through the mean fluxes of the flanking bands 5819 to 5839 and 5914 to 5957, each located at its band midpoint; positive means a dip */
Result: 2.8 angstrom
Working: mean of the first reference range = 16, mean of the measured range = 15.2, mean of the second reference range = 16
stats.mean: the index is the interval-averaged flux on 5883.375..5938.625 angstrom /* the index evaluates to 15.4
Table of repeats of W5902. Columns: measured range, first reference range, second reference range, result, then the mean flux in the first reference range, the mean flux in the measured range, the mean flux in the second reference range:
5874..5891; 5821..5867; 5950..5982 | 0.9 angstrom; 16.1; 15.3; 16.1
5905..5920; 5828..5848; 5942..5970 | 0.2 angstrom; 16.4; 16.1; 16.2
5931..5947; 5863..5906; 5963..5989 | -0.1 angstrom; 15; 15.7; 16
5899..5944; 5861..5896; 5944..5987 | -1.0 angstrom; 15.2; 16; 16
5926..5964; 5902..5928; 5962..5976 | 0.7 angstrom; 16.3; 16.1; 16.4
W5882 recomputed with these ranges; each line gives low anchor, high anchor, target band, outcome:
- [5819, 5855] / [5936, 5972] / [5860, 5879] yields 0.09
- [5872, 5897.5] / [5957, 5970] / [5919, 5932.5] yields -0.72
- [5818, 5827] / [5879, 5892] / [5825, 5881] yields -3.40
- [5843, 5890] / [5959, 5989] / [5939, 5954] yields 0.20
